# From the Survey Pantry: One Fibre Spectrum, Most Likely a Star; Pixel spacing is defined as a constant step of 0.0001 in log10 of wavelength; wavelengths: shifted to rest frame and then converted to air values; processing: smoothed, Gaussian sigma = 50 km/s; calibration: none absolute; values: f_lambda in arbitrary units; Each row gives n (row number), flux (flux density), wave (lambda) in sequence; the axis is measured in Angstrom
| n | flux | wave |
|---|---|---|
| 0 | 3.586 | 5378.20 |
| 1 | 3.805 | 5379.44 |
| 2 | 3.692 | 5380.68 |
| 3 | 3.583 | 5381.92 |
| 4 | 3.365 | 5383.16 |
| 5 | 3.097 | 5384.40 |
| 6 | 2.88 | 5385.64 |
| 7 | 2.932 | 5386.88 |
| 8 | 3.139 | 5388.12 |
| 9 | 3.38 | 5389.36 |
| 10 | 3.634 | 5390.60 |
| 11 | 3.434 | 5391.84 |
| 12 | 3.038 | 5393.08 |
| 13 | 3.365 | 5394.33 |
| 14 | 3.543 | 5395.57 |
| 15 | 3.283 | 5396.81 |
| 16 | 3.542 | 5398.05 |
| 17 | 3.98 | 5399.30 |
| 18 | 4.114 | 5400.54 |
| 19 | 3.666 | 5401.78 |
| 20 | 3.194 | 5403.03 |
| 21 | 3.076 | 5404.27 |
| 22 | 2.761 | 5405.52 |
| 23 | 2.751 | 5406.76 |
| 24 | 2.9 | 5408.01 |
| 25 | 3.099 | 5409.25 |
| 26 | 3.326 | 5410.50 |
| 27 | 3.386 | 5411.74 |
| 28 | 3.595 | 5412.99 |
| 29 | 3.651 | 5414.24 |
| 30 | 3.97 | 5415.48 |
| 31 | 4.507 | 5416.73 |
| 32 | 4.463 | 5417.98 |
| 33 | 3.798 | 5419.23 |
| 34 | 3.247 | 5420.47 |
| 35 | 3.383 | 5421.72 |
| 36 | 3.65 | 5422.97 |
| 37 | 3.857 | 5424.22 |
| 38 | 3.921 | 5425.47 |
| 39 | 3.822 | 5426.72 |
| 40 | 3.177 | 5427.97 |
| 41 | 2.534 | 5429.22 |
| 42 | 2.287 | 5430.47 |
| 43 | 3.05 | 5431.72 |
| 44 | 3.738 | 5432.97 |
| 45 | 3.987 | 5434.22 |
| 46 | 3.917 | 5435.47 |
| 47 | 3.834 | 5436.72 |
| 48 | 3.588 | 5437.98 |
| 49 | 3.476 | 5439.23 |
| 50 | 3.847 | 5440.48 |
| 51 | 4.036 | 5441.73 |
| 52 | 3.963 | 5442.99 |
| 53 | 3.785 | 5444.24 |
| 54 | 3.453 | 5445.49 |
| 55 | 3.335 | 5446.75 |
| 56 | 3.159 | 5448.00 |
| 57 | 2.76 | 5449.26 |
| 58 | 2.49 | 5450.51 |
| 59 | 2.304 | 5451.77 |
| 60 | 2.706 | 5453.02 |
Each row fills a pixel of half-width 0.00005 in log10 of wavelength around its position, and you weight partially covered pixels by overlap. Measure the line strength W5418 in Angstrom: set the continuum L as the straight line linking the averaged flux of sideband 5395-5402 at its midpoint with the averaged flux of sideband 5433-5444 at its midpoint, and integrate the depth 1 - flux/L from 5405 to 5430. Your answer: 1.8 Angstrom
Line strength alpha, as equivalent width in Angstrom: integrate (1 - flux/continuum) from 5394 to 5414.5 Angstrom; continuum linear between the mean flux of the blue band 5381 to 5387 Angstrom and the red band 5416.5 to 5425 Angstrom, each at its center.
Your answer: 1.0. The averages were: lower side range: 3.22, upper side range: 3.81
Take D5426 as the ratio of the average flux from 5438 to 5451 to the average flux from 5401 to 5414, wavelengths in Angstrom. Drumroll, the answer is 1.08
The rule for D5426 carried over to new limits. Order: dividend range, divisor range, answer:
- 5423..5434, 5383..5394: 1.04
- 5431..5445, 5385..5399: 1.13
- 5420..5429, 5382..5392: 1.09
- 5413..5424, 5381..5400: 1.14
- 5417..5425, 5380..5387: 1.15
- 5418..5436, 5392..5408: 1.04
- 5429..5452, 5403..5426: 0.96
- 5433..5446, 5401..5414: 1.18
